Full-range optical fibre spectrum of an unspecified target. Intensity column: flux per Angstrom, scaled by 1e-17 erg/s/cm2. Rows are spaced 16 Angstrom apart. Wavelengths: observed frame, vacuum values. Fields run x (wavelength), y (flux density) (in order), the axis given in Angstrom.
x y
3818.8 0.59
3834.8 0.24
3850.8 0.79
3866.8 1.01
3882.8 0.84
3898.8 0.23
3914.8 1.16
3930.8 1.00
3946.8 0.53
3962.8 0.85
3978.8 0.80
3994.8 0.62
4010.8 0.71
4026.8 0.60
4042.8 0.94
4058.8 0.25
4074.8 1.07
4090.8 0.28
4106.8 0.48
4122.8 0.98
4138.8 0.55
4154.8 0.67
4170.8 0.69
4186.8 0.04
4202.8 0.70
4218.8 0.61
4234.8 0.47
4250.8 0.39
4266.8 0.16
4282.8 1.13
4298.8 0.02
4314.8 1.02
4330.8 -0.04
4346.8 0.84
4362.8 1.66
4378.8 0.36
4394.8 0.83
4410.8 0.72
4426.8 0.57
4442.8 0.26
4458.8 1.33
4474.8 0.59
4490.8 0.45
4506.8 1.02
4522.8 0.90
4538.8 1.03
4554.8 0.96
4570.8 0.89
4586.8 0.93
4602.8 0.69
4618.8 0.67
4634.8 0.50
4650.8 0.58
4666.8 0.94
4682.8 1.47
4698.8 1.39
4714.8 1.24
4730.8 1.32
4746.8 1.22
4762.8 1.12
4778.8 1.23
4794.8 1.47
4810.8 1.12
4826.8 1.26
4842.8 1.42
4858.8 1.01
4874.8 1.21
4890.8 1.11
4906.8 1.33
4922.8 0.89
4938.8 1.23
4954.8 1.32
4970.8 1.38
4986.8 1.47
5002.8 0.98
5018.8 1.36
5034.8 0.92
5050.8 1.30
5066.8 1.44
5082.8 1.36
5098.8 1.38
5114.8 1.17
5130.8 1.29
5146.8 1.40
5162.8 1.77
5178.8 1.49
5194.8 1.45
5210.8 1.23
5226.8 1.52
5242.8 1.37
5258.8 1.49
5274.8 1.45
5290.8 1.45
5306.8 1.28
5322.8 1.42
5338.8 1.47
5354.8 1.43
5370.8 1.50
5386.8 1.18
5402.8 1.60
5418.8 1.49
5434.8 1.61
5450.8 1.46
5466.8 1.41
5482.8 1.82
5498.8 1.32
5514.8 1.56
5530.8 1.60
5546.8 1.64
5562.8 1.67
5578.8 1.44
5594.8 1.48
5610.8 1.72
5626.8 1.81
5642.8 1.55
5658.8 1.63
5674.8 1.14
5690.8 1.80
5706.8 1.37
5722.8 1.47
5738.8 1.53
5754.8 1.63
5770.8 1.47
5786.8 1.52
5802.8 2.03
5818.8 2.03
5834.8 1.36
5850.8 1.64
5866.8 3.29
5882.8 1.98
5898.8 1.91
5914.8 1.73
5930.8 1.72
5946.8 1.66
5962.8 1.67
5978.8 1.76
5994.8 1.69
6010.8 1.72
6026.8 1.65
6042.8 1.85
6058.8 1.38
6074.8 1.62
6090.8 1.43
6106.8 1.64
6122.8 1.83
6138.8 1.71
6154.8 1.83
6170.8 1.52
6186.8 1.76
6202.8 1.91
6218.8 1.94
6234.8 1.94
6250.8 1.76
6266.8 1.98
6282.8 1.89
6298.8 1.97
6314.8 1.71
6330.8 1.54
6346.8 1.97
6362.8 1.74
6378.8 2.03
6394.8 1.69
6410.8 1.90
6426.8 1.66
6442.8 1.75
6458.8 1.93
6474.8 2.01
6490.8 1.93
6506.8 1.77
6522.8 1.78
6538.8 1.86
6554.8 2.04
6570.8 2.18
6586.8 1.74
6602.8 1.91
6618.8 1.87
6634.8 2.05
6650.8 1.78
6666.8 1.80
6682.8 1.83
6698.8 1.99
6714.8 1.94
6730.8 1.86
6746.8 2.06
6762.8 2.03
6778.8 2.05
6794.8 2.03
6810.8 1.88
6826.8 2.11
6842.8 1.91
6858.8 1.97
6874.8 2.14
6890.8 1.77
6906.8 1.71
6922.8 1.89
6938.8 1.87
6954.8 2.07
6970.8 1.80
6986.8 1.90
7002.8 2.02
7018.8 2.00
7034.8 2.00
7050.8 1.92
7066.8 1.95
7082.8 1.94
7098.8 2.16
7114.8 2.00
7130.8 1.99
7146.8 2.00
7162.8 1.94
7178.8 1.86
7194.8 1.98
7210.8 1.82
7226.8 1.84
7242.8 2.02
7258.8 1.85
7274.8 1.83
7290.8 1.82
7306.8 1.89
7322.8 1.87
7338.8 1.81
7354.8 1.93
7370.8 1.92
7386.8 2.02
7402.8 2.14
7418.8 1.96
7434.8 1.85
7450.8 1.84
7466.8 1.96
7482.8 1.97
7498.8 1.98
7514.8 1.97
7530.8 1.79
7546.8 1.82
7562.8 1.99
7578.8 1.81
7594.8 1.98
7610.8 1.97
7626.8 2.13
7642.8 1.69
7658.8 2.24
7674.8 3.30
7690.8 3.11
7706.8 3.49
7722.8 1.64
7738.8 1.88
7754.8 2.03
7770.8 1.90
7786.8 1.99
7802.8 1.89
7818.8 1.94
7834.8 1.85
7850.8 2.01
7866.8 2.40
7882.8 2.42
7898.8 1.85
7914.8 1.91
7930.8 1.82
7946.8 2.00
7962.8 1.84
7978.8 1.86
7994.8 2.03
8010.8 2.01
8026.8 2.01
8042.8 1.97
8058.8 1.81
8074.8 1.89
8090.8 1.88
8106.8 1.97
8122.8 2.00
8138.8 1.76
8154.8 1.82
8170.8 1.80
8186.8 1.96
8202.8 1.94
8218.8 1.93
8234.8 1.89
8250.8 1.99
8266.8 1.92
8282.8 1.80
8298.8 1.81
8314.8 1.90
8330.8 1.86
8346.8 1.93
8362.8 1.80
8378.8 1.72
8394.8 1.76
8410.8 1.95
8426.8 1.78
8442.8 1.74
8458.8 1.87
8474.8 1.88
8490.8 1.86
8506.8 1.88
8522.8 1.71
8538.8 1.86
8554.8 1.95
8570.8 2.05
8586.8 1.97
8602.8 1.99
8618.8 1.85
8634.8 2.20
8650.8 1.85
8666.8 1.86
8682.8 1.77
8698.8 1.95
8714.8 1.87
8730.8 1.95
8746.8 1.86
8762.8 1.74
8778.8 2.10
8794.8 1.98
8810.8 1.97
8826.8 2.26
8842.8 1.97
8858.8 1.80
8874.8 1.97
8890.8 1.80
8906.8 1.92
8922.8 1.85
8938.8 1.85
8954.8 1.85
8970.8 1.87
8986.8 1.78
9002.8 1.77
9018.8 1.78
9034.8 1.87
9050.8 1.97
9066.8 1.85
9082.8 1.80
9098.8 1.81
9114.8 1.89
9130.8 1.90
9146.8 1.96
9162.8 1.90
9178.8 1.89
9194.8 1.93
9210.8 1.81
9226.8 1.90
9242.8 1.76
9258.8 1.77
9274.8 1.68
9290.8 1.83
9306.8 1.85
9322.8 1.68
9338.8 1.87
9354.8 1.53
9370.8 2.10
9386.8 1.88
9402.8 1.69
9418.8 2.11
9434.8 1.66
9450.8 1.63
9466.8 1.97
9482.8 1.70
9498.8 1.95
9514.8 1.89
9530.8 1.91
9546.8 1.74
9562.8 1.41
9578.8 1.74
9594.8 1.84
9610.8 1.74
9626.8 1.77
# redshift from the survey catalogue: 0.170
